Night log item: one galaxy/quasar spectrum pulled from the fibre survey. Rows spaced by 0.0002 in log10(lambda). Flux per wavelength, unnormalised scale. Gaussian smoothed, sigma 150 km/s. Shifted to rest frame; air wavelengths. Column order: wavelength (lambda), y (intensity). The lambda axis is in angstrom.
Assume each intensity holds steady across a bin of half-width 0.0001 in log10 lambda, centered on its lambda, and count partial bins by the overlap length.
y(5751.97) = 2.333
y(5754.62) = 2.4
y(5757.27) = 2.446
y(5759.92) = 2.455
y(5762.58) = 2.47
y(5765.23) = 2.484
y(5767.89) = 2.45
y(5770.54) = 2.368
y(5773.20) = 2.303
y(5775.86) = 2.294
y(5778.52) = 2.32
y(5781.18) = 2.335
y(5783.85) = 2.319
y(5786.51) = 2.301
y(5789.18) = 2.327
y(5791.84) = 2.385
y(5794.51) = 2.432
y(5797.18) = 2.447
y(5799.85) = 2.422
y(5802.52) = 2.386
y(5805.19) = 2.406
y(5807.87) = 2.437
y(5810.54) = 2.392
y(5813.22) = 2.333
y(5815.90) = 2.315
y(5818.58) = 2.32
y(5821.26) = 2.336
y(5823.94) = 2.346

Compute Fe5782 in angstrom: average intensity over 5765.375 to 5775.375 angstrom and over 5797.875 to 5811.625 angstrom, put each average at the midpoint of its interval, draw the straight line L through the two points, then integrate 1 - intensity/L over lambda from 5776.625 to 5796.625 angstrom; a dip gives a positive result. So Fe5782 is 0.39 angstrom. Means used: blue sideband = 2.38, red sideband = 2.41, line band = 2.35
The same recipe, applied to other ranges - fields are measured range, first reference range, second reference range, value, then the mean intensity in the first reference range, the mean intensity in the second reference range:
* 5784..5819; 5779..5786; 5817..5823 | -0.8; 2.32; 2.33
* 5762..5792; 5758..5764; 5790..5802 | 1.0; 2.46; 2.42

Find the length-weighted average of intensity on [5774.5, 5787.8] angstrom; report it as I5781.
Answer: 2.31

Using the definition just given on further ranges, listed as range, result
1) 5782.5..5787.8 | 2.31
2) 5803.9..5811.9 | 2.41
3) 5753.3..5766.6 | 2.45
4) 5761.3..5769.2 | 2.47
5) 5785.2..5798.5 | 2.38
